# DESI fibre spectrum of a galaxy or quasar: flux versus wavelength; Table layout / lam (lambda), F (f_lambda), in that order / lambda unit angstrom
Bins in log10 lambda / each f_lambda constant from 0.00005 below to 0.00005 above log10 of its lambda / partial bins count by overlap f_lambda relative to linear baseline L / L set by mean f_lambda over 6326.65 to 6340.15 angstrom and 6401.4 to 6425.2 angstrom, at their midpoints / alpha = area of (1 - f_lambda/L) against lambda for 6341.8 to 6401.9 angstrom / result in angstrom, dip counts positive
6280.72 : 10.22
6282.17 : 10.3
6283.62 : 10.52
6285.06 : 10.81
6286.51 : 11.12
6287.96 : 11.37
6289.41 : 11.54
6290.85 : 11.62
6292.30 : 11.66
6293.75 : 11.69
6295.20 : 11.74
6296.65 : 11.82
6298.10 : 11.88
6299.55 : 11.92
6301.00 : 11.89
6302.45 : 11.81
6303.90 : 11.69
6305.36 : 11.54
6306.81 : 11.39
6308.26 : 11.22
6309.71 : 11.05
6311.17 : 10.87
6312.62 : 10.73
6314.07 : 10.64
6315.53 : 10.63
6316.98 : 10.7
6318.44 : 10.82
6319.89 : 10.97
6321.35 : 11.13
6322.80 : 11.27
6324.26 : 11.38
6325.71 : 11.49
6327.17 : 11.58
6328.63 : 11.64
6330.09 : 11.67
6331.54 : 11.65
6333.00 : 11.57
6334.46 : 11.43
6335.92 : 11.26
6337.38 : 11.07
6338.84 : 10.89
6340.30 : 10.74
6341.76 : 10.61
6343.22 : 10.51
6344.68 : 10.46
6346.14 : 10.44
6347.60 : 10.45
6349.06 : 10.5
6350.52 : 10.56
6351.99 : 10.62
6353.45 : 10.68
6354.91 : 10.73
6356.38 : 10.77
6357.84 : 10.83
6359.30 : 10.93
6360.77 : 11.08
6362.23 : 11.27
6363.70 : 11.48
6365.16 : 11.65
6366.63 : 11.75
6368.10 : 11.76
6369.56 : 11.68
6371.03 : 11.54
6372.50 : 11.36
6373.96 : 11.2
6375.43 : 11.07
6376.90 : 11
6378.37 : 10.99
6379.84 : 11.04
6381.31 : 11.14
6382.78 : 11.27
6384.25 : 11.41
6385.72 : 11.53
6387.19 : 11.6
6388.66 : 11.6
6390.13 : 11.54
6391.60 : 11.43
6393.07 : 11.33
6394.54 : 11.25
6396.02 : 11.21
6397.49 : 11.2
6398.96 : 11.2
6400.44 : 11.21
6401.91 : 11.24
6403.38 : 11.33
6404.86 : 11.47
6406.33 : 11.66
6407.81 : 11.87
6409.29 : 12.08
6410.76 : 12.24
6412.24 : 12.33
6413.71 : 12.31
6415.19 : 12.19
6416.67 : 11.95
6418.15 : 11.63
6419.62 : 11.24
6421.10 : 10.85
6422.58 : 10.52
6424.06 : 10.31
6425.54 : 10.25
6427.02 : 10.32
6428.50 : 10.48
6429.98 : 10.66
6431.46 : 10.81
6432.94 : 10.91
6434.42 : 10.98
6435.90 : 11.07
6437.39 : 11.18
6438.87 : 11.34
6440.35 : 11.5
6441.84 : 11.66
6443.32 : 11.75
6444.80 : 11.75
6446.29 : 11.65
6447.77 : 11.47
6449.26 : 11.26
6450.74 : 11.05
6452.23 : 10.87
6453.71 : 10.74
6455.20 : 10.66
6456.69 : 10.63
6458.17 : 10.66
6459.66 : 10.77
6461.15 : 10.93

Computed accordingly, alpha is 1.8 angstrom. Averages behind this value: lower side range 11.4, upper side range 11.6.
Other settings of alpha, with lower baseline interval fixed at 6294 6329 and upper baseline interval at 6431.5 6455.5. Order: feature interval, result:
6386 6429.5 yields -0.4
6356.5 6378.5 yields 0.0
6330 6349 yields 0.6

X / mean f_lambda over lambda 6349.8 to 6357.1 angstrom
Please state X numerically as 10.7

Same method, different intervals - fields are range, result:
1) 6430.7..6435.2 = 10.9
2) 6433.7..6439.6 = 11.1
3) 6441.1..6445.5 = 11.7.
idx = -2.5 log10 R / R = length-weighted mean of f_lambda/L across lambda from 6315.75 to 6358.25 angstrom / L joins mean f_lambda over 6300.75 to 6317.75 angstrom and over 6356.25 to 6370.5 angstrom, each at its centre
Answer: 0.027 mag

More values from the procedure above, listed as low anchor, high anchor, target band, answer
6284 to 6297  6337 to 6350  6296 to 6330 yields -0.02 mag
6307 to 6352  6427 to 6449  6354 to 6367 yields -0.01 mag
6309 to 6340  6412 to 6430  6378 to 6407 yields -0.02 mag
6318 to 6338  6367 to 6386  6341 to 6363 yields 0.06 mag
